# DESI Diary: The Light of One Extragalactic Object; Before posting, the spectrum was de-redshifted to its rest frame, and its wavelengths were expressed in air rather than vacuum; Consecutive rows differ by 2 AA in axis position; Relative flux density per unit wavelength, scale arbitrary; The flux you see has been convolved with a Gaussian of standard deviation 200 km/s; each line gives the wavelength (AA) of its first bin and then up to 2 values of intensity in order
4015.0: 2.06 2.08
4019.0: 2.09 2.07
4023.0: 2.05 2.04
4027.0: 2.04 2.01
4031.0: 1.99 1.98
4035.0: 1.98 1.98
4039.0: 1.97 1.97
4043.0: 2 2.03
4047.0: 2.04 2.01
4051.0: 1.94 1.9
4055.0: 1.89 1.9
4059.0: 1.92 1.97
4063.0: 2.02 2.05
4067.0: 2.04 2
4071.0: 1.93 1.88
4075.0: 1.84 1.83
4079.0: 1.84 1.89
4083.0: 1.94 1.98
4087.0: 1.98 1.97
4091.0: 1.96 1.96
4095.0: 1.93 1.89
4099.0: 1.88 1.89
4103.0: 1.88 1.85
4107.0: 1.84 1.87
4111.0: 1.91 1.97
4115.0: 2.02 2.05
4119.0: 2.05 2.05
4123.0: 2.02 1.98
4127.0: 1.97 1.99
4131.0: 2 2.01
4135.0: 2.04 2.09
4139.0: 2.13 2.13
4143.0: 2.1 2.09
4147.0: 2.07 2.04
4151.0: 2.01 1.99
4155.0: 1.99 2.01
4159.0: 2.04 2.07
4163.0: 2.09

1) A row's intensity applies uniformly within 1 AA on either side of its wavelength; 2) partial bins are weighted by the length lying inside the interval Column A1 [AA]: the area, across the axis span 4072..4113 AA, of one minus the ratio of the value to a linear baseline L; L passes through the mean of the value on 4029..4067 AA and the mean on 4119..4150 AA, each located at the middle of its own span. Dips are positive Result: 2.26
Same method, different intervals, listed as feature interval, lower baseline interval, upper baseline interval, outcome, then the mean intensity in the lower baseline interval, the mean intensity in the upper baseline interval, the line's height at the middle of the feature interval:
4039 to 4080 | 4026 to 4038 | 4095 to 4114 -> 0.1 AA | 2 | 1.89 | 1.96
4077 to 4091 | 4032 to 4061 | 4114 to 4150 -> 0.5 AA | 1.97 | 2.05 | 2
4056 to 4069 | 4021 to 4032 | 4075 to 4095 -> -0.1 AA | 2.03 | 1.92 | 1.96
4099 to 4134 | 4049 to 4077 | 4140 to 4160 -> 0.8 AA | 1.94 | 2.05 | 2.01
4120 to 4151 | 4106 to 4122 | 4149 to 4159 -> -0.9 AA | 1.97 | 2.01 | 1.99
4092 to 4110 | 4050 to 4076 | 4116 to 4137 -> 0.9 AA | 1.94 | 2.02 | 1.99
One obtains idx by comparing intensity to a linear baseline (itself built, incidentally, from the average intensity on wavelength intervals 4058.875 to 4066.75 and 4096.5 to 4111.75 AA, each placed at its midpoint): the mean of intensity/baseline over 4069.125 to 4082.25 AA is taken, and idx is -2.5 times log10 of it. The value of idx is 0.05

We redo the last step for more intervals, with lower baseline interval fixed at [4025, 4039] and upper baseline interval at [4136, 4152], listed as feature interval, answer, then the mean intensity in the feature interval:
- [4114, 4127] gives 0.02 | 2.02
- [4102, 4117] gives 0.08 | 1.92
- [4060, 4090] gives 0.05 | 1.94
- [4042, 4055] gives 0.02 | 1.98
